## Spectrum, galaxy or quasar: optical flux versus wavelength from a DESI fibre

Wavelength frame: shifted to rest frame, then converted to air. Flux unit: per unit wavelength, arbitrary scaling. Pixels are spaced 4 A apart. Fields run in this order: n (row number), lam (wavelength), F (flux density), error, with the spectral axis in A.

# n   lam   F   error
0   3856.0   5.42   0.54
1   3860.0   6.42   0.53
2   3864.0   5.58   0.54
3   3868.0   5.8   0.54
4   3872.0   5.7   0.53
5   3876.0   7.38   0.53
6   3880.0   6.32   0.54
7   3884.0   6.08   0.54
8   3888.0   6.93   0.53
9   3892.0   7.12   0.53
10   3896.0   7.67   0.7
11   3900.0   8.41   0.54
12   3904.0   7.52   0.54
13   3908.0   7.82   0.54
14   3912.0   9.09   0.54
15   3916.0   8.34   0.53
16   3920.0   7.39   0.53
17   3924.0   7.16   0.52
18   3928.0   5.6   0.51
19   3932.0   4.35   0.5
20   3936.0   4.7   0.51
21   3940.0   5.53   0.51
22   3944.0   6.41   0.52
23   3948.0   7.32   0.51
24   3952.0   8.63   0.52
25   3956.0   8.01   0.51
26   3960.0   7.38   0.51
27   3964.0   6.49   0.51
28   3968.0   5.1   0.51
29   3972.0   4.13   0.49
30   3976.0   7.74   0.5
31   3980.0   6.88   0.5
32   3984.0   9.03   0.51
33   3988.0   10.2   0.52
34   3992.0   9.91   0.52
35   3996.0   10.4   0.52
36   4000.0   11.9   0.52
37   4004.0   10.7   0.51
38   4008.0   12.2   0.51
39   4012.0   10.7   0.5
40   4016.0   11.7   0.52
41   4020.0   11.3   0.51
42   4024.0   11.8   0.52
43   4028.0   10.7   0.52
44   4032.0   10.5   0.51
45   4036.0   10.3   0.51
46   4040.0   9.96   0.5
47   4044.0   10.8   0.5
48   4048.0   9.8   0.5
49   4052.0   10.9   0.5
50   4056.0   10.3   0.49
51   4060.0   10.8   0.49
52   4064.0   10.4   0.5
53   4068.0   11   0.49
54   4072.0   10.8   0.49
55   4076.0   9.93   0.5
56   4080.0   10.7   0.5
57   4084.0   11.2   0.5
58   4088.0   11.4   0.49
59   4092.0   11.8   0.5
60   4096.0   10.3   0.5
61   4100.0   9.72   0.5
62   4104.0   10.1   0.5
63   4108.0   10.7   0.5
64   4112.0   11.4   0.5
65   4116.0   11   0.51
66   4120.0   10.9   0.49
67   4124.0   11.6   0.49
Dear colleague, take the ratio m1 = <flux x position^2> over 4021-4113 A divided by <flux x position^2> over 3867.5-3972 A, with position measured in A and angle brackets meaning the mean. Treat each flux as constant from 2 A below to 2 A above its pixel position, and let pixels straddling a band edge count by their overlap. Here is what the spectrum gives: 1.68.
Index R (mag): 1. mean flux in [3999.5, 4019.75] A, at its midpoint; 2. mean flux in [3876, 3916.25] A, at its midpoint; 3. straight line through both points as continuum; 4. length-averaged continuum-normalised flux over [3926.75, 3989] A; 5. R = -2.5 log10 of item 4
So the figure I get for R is 0.40 mag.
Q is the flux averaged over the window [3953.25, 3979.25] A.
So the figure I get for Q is 6.56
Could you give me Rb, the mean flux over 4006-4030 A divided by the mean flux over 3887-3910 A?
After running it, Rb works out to 1.50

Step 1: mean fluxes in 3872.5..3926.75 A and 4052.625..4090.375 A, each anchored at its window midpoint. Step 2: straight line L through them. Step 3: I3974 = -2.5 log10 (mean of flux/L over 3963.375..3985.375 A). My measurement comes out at 0.34 mag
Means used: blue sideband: 7.4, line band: 6.5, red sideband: 10.7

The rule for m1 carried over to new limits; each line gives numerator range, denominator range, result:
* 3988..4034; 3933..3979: 1.76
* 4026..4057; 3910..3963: 1.59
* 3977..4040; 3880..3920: 1.46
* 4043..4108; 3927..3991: 1.66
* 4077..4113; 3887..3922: 1.51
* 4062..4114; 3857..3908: 1.76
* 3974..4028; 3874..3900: 1.56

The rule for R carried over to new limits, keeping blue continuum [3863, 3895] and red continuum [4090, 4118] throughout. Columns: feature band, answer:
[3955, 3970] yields 0.20 mag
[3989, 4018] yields -0.25 mag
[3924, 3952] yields 0.26 mag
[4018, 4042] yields -0.16 mag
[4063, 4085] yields -0.05 mag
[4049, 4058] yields -0.08 mag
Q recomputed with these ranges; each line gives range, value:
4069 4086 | 10.7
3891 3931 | 7.54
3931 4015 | 8.07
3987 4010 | 10.9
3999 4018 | 11.4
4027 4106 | 10.6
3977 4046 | 10.5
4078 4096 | 11.2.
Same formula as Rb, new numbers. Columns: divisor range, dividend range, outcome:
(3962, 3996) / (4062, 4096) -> 1.43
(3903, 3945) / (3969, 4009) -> 1.36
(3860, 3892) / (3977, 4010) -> 1.59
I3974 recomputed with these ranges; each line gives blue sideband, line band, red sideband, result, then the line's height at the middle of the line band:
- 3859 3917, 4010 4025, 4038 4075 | -0.17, 9.72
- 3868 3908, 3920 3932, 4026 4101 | 0.24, 7.78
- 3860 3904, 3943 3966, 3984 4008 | 0.23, 9.2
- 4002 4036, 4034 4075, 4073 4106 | 0.04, 10.9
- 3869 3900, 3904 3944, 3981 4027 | 0.20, 8.14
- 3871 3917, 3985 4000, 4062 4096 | -0.12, 9.24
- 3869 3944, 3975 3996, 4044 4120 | -0.05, 8.56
